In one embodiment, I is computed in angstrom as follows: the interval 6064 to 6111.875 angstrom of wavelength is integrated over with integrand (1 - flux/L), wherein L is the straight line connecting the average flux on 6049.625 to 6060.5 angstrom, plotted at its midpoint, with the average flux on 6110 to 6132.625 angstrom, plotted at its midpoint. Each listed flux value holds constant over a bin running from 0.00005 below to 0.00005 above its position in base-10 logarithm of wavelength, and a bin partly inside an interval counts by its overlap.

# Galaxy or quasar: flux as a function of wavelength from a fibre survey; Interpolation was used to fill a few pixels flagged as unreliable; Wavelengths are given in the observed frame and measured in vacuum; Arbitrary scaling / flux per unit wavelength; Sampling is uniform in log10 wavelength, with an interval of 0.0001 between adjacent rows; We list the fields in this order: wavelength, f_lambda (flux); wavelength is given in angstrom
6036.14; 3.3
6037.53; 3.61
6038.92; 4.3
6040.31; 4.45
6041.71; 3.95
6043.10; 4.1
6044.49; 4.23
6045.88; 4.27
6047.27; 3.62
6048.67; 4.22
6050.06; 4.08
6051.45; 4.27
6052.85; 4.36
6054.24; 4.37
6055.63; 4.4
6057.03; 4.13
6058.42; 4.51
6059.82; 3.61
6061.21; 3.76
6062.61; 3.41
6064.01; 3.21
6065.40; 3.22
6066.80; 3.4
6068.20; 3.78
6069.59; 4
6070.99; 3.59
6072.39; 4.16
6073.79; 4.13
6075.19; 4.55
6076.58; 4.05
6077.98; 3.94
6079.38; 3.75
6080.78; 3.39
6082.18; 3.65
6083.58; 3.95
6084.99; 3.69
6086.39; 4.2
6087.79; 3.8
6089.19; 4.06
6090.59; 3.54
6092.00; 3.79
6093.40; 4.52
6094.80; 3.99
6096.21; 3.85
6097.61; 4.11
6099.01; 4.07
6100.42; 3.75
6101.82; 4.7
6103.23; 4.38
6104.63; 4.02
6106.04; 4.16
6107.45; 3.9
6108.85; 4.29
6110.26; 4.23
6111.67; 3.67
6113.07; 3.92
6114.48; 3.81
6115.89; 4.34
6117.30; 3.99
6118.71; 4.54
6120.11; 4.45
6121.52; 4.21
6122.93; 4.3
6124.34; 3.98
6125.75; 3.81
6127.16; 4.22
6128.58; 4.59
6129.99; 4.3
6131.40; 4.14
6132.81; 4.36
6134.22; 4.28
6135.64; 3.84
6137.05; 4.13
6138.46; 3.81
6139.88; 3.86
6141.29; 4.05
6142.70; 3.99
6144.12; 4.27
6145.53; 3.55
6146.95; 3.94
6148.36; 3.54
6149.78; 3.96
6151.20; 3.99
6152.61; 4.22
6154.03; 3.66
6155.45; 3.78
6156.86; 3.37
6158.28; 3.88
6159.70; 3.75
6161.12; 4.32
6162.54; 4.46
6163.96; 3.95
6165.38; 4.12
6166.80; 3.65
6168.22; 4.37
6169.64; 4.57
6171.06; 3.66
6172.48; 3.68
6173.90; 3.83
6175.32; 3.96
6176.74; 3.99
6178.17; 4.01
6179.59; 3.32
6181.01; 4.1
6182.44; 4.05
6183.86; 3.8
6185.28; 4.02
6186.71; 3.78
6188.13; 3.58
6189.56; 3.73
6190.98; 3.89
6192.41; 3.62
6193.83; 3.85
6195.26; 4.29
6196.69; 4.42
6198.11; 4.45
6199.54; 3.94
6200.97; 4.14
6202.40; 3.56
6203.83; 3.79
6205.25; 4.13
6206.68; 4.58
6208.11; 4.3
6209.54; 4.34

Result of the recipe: 2.8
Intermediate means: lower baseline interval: 4.22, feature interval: 3.94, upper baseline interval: 4.16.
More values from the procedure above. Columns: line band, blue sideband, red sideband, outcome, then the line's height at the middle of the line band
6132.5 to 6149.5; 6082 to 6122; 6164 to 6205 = 0.18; 4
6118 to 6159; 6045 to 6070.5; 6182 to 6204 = -1.10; 3.93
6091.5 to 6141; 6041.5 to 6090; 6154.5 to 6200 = -2.32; 3.94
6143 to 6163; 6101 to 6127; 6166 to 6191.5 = 0.46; 3.99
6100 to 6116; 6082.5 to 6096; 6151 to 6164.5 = -0.65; 3.93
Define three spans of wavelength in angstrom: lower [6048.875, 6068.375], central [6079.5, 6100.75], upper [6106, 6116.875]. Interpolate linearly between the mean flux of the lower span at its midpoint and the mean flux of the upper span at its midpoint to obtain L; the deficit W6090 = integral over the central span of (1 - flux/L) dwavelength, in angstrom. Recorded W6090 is 0.5 angstrom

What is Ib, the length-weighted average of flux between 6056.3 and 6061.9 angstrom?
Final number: 4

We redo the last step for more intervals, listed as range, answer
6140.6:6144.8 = 4.1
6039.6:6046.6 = 4.2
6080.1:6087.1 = 3.77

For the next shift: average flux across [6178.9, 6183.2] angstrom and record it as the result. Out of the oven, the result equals 3.83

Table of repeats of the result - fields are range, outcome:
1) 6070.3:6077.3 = 4.1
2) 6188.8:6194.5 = 3.77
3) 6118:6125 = 4.3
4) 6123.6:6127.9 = 4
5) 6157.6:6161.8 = 3.98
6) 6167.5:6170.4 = 4.46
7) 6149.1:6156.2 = 3.92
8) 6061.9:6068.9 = 3.41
